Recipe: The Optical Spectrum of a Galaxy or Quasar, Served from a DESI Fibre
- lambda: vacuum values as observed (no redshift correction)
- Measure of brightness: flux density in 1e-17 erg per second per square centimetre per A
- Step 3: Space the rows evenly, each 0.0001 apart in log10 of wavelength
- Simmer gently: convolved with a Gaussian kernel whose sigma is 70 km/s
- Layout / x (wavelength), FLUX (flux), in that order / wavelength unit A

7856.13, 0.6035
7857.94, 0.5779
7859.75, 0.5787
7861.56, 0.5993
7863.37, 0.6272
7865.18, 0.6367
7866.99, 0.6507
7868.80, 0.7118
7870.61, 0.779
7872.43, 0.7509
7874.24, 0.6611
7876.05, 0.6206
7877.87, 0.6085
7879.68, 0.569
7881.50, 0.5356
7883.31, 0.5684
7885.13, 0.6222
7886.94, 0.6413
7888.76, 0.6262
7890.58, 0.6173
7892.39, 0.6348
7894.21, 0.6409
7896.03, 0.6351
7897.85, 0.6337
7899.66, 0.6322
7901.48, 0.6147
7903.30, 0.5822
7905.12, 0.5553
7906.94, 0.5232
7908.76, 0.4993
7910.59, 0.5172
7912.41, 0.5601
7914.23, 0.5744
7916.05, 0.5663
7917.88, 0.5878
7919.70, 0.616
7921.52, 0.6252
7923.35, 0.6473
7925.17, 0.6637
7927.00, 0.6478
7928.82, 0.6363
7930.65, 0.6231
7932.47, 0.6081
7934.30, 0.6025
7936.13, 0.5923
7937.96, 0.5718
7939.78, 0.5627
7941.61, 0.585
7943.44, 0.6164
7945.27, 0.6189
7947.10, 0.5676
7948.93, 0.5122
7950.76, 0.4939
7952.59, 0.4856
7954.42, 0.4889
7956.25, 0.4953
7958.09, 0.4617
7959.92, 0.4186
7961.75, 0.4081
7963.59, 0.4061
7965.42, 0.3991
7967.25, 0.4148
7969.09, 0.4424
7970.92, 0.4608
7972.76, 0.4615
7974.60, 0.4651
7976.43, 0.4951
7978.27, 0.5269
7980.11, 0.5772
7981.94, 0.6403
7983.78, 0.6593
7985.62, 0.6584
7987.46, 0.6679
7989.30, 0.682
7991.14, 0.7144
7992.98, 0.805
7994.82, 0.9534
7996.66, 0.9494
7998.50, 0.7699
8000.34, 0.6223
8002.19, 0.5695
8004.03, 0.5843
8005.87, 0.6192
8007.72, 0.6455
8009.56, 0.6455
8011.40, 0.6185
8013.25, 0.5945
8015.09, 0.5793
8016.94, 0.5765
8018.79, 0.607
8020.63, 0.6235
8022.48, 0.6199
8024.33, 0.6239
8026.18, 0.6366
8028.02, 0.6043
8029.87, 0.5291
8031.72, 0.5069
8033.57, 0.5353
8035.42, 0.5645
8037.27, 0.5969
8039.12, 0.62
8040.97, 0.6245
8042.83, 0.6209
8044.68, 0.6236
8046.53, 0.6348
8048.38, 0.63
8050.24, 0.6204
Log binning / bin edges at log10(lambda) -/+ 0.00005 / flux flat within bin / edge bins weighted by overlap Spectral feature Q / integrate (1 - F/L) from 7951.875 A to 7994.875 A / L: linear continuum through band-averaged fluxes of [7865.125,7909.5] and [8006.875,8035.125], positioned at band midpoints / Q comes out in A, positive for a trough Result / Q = 4.5 A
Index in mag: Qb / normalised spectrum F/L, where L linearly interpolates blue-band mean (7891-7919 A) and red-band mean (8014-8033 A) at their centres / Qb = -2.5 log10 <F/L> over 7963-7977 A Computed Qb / 0.31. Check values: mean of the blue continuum 0.585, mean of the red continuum 0.59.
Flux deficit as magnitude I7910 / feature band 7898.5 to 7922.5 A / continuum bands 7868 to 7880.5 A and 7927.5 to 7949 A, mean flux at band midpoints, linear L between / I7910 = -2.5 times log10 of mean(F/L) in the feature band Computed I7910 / 0.10 mag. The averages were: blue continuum 0.672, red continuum 0.596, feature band 0.574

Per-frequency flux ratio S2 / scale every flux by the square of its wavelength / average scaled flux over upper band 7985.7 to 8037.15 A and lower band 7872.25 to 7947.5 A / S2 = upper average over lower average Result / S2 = 1.1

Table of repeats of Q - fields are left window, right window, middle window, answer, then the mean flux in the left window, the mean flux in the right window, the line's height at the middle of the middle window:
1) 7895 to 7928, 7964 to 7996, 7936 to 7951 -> 0.5 A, 0.594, 0.59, 0.592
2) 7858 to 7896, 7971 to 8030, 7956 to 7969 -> 4.2 A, 0.633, 0.634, 0.634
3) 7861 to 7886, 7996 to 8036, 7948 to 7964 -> 4.1 A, 0.639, 0.618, 0.627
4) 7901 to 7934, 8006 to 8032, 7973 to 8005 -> -3.3 A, 0.591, 0.604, 0.6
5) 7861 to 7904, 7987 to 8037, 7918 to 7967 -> 6.8 A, 0.634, 0.645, 0.639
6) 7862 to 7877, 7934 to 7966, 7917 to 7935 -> -2.0 A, 0.677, 0.515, 0.564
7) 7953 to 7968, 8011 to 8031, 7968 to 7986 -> -1.9 A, 0.439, 0.6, 0.482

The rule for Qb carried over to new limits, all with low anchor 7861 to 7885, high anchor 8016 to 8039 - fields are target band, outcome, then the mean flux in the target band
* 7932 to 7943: 0.05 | 0.587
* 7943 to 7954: 0.13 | 0.544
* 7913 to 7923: 0.05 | 0.596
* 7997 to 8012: -0.09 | 0.647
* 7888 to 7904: 0.01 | 0.625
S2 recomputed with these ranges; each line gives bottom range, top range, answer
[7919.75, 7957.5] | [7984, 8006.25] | 1.25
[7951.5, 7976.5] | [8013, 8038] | 1.32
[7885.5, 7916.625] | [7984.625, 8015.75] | 1.19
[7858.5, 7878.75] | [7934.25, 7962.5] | 0.82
